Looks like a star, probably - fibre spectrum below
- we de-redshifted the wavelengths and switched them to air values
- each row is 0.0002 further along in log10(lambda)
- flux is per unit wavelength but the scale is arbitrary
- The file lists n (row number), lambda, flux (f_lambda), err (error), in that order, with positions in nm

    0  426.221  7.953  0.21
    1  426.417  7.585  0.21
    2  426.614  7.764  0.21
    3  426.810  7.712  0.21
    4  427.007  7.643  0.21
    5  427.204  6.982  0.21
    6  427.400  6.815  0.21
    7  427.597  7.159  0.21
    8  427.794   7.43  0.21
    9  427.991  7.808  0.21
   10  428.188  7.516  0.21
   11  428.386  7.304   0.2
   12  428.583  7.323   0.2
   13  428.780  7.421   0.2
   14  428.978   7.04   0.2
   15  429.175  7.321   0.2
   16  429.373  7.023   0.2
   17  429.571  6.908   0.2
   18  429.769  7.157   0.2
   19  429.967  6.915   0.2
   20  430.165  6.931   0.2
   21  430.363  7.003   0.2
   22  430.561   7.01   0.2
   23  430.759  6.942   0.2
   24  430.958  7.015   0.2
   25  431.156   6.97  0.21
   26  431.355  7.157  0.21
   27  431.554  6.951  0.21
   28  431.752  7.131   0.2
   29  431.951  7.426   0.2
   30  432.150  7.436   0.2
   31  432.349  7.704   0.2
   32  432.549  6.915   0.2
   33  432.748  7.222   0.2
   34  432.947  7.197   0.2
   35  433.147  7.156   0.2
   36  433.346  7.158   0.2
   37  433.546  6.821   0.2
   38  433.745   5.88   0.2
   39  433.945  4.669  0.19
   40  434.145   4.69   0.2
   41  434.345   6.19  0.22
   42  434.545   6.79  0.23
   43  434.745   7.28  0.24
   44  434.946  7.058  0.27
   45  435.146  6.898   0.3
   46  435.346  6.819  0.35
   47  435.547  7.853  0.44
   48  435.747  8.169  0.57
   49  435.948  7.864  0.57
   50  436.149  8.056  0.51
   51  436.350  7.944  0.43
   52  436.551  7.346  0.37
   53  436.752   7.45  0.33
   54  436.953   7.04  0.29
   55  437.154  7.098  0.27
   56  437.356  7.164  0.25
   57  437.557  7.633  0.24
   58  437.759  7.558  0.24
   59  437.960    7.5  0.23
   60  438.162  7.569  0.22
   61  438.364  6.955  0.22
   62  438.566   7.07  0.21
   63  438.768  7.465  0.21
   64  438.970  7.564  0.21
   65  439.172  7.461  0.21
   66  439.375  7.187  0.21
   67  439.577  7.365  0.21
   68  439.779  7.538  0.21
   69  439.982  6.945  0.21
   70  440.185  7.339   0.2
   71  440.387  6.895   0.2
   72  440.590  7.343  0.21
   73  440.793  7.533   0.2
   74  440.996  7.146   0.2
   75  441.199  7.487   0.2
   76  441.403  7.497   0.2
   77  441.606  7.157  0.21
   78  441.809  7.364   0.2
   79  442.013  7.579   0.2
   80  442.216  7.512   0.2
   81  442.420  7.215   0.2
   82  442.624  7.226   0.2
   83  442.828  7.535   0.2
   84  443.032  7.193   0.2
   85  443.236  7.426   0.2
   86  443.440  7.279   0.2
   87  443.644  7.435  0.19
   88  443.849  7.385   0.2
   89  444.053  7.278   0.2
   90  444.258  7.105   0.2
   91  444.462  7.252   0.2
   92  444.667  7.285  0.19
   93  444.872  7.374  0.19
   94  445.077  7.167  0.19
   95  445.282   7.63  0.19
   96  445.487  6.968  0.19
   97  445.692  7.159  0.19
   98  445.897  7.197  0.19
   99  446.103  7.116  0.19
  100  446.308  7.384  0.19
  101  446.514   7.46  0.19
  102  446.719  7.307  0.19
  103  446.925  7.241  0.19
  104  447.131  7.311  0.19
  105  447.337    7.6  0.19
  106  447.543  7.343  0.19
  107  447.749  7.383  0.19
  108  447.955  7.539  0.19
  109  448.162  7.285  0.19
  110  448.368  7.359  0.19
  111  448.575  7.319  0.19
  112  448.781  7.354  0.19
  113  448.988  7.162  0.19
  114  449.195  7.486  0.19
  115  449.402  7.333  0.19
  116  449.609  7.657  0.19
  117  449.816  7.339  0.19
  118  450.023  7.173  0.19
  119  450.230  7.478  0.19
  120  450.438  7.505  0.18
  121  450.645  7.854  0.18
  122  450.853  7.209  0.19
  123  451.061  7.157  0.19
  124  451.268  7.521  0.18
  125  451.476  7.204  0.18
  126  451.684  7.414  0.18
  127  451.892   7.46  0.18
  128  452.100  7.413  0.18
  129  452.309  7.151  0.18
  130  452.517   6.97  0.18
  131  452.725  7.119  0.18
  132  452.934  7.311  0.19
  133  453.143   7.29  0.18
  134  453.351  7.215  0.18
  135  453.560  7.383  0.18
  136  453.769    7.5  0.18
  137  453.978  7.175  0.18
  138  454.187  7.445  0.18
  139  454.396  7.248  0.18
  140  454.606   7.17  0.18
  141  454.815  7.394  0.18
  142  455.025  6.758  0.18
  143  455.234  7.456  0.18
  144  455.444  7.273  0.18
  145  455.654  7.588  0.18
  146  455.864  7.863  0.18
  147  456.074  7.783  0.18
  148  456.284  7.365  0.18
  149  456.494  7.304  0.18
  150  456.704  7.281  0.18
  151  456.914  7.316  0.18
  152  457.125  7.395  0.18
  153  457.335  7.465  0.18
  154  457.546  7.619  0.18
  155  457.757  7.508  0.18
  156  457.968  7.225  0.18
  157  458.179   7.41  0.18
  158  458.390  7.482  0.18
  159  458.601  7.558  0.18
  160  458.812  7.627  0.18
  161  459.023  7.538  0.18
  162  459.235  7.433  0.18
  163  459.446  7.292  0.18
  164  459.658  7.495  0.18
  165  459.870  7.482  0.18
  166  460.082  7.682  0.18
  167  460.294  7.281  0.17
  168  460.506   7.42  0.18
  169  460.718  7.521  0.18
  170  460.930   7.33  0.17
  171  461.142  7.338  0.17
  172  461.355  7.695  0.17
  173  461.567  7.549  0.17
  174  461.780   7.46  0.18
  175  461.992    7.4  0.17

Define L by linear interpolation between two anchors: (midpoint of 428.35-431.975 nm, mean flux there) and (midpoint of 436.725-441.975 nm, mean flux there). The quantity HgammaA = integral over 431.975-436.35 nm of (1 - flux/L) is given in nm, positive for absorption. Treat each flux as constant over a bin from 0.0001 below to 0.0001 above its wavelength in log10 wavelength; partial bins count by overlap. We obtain 0.13 nm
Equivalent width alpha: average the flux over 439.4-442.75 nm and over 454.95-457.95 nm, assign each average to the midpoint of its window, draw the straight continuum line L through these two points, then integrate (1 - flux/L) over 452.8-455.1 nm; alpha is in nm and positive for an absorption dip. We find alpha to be 0.044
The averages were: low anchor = 7.32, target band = 7.26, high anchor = 7.43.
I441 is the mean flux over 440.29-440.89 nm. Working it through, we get 7.26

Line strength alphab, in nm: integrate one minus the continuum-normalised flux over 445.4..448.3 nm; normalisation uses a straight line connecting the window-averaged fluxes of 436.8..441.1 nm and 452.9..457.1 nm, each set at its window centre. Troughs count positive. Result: 0.009 nm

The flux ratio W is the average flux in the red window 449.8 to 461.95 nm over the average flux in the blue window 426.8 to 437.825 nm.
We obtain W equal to 1.04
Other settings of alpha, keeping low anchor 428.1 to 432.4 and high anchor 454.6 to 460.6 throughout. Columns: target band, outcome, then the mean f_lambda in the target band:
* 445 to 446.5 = 0.01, 7.25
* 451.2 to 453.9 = 0.03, 7.3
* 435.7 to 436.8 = -0.09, 7.8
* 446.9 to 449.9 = -0.02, 7.38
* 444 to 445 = 0.01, 7.25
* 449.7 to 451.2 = -0.01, 7.4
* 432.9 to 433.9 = 0.07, 6.7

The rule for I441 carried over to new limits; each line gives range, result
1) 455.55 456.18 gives 7.74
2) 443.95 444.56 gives 7.22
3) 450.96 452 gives 7.36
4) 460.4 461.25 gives 7.4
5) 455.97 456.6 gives 7.49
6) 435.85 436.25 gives 7.95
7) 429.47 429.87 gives 7.03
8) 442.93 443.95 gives 7.34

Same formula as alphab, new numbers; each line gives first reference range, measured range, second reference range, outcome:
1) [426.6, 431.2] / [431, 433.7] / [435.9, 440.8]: 0.05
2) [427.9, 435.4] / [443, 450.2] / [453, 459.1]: -0.10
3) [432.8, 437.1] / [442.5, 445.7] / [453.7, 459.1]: -0.06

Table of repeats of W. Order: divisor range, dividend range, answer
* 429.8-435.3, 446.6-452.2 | 1.08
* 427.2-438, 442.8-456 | 1.03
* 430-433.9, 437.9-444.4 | 1.04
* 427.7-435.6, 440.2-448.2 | 1.05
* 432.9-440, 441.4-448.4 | 1.03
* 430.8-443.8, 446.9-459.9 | 1.03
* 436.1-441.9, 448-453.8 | 1.00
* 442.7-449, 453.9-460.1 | 1.01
